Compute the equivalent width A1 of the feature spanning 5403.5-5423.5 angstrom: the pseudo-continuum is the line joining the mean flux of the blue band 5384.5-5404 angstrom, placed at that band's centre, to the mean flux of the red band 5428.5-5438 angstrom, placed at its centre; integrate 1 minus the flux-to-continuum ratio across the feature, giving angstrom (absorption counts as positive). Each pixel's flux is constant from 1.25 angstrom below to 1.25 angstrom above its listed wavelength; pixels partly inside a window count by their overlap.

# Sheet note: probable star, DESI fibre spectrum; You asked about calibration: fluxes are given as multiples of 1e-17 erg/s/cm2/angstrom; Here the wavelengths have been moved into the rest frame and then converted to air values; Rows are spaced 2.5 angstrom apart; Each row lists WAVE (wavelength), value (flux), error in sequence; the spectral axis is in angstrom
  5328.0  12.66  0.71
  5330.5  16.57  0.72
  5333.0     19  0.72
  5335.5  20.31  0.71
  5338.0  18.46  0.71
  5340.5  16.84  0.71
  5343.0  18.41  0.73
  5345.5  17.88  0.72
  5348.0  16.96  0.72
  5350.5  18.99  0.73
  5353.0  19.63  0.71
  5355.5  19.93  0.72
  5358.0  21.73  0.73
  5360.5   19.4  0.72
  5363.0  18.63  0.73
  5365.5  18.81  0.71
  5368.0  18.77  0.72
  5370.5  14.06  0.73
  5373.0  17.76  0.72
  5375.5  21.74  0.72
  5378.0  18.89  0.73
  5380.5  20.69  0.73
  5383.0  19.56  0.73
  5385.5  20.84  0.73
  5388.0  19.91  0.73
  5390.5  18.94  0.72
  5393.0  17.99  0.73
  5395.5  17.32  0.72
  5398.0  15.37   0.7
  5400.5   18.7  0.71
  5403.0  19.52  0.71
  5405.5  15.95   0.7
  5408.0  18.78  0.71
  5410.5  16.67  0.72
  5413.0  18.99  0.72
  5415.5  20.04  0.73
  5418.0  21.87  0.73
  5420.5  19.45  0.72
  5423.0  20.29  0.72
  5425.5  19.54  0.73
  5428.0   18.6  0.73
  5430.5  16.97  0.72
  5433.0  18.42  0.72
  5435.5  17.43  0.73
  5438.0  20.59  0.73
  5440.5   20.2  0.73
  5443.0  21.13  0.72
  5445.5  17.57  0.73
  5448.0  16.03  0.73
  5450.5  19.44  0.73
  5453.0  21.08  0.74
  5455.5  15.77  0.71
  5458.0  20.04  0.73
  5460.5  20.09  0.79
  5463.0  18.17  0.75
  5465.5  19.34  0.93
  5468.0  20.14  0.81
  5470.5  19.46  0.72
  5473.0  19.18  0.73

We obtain -0.7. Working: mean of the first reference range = 18.5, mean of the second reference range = 18.1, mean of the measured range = 19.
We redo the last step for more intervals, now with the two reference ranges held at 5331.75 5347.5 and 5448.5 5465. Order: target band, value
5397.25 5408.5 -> 0.6 angstrom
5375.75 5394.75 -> -1.0 angstrom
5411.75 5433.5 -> -0.7 angstrom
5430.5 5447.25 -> -0.1 angstrom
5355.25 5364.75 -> -0.7 angstrom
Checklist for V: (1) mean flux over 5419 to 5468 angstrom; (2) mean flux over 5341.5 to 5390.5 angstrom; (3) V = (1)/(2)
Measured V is 1.00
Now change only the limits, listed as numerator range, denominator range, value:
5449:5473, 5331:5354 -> 1.04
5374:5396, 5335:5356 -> 1.06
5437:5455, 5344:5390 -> 1.01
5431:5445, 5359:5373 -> 1.07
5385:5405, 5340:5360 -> 0.97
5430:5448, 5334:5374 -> 1.01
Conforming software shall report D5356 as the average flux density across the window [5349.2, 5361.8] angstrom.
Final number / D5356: 19.9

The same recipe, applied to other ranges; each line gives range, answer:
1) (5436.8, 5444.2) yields 20.6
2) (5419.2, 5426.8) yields 19.8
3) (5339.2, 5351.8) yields 17.8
